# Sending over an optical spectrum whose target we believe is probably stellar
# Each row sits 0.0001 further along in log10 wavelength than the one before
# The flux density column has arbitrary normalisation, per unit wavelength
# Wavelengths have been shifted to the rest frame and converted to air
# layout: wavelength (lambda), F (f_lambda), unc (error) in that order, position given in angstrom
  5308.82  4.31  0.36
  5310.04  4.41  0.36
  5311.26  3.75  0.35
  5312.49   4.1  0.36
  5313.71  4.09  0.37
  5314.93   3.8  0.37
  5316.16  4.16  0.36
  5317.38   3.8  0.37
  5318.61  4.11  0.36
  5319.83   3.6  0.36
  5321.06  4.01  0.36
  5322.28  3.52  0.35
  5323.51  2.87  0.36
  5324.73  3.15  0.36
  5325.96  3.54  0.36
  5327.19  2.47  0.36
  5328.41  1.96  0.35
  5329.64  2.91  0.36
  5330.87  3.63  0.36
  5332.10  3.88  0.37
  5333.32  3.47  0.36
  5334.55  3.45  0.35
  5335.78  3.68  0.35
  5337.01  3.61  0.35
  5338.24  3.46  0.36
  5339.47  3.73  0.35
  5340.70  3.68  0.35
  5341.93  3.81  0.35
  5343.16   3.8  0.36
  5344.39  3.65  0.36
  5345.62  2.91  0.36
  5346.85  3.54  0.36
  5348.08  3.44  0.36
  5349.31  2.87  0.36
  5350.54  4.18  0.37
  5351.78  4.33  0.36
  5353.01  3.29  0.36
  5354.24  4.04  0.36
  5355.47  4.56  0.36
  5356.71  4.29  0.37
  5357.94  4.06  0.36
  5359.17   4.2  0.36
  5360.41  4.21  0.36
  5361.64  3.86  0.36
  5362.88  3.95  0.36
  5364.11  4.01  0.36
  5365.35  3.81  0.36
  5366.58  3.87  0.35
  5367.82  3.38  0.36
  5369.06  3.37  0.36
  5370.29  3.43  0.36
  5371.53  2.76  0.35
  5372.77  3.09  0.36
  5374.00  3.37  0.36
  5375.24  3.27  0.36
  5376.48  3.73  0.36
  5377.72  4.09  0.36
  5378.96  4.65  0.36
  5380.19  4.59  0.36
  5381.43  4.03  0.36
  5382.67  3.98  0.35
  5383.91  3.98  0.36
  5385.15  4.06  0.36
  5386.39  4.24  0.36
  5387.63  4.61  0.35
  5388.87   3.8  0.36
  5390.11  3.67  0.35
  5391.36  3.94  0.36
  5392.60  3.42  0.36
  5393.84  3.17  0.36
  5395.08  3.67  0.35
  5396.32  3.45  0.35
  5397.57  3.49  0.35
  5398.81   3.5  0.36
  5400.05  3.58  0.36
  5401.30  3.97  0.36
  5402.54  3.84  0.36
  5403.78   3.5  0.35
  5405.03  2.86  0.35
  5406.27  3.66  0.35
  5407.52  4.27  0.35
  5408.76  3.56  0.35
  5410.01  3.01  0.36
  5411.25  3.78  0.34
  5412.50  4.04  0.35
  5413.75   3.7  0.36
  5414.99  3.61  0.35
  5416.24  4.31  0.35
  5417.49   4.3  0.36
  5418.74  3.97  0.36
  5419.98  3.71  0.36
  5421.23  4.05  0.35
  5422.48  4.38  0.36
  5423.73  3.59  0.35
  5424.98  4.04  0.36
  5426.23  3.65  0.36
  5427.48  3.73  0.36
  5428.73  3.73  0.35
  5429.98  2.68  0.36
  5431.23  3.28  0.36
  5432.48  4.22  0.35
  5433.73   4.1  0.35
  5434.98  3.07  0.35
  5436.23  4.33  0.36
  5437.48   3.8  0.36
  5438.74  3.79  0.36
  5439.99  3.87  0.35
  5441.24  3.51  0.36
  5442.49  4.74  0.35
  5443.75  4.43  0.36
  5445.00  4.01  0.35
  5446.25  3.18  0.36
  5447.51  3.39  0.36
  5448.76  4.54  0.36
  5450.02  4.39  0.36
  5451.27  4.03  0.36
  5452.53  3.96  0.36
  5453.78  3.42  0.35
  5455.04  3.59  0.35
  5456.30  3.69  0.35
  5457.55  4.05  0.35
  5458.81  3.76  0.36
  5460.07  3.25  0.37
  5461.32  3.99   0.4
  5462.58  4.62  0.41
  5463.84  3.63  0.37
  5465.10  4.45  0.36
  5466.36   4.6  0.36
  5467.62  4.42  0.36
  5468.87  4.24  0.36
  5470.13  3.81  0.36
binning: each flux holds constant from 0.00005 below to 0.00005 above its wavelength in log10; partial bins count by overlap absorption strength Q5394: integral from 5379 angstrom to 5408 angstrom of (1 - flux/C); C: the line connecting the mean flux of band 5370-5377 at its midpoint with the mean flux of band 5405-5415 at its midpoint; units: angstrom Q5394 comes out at -2.8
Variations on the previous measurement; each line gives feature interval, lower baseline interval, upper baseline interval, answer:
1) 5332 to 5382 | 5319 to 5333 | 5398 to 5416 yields -4.95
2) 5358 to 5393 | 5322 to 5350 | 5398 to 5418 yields -2.88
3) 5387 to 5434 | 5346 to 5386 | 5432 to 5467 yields 1.87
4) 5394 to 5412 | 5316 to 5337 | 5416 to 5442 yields 0.67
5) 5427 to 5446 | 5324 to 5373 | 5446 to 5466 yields 0.15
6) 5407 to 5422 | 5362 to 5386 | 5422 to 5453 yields -0.15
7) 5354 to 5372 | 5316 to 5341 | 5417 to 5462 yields -1.47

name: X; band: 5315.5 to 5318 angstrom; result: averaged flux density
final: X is 3.97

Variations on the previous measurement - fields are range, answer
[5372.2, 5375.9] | 3.25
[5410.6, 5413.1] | 3.9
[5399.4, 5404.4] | 3.72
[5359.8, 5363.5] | 4.01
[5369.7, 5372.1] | 3.09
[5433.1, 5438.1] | 3.83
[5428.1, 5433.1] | 3.48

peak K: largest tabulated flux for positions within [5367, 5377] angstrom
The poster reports 3.73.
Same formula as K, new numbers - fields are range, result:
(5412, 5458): 4.74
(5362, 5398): 4.65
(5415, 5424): 4.38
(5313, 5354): 4.33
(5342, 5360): 4.56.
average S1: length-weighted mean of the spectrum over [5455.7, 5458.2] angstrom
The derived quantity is 3.88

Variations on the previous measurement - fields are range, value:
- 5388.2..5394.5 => 3.61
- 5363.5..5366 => 3.91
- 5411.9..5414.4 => 3.87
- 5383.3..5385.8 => 4.02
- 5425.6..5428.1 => 3.69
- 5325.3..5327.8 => 3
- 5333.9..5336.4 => 3.56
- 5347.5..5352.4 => 3.71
